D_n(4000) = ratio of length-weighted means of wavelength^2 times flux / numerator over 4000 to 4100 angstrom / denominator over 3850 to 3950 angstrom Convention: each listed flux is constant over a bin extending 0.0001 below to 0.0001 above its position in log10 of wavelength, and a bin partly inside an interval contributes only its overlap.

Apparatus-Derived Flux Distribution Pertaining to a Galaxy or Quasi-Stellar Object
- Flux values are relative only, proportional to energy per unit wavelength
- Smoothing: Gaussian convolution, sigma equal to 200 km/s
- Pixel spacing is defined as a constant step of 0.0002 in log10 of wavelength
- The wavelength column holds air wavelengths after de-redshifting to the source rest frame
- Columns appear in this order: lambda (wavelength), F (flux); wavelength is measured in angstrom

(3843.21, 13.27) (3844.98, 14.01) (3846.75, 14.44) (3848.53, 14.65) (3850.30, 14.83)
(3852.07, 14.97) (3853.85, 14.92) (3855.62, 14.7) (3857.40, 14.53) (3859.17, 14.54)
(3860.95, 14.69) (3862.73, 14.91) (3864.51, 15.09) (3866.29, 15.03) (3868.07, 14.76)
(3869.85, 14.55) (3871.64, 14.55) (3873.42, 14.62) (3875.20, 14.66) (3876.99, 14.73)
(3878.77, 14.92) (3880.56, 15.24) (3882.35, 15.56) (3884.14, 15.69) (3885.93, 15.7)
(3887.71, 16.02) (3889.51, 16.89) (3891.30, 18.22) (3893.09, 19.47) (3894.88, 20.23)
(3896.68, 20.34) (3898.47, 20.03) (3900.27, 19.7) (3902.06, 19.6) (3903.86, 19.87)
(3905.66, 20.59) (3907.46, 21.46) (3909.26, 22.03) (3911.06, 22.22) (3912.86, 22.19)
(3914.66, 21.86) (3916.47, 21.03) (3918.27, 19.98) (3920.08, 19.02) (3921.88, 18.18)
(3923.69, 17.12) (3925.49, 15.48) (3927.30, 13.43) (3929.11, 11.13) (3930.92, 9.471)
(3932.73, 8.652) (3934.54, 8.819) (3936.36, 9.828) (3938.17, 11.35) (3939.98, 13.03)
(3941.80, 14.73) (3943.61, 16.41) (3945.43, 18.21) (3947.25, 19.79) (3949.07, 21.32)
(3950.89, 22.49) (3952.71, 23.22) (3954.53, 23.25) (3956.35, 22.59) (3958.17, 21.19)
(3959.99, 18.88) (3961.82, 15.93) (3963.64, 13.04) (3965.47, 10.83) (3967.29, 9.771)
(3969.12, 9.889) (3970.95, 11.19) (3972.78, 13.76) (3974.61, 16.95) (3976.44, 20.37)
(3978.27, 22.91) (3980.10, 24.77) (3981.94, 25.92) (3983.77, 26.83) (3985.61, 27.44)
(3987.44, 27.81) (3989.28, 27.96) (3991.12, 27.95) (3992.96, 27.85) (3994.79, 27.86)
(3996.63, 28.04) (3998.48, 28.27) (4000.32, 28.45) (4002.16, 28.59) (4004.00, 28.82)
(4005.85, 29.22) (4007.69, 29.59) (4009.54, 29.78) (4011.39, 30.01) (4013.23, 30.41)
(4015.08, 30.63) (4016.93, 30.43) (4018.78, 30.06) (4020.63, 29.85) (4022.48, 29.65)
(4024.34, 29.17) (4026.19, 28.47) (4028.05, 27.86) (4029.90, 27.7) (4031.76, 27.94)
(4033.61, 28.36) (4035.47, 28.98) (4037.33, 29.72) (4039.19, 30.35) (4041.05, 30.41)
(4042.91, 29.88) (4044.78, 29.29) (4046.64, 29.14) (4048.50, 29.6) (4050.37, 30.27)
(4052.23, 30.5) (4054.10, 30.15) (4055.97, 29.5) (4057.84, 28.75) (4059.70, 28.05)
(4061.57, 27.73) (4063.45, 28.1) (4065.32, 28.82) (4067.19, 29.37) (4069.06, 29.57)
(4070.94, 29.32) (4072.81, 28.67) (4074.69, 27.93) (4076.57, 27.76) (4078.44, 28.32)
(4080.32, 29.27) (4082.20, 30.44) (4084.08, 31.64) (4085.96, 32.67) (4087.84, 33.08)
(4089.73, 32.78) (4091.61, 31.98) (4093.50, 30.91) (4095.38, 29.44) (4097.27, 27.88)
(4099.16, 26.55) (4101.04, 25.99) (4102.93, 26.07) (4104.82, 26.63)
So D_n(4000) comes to 1.9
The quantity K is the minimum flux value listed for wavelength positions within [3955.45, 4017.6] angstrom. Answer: 9.771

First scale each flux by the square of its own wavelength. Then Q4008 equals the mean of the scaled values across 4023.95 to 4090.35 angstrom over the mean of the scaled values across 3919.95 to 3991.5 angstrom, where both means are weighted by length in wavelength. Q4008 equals 1.75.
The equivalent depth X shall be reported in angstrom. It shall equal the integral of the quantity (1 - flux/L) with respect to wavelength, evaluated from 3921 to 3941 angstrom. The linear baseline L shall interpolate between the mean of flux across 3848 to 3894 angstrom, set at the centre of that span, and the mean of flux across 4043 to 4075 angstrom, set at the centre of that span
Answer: 7.4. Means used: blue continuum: 15.3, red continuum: 29.1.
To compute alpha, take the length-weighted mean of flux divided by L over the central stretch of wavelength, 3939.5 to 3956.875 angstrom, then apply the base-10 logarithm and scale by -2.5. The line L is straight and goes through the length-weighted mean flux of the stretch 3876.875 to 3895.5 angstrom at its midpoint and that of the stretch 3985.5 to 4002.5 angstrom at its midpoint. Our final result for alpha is 0.19 mag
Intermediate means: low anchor 16.6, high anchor 28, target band 19.6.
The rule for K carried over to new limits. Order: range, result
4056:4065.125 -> 27.73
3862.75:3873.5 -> 14.55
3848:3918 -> 14.53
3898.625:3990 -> 8.652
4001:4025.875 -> 28.59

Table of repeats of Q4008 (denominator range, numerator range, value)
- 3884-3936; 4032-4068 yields 1.78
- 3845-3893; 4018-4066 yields 2.10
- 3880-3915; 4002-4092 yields 1.66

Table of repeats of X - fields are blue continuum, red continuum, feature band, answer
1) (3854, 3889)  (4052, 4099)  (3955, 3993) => 4.1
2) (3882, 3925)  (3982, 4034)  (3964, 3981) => 6.7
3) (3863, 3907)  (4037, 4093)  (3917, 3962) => 9.3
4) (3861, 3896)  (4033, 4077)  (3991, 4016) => -3.7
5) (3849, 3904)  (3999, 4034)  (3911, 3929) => 1.4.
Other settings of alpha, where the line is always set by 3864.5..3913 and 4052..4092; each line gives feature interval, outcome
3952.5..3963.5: 0.10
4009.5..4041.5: -0.11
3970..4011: -0.05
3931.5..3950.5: 0.42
